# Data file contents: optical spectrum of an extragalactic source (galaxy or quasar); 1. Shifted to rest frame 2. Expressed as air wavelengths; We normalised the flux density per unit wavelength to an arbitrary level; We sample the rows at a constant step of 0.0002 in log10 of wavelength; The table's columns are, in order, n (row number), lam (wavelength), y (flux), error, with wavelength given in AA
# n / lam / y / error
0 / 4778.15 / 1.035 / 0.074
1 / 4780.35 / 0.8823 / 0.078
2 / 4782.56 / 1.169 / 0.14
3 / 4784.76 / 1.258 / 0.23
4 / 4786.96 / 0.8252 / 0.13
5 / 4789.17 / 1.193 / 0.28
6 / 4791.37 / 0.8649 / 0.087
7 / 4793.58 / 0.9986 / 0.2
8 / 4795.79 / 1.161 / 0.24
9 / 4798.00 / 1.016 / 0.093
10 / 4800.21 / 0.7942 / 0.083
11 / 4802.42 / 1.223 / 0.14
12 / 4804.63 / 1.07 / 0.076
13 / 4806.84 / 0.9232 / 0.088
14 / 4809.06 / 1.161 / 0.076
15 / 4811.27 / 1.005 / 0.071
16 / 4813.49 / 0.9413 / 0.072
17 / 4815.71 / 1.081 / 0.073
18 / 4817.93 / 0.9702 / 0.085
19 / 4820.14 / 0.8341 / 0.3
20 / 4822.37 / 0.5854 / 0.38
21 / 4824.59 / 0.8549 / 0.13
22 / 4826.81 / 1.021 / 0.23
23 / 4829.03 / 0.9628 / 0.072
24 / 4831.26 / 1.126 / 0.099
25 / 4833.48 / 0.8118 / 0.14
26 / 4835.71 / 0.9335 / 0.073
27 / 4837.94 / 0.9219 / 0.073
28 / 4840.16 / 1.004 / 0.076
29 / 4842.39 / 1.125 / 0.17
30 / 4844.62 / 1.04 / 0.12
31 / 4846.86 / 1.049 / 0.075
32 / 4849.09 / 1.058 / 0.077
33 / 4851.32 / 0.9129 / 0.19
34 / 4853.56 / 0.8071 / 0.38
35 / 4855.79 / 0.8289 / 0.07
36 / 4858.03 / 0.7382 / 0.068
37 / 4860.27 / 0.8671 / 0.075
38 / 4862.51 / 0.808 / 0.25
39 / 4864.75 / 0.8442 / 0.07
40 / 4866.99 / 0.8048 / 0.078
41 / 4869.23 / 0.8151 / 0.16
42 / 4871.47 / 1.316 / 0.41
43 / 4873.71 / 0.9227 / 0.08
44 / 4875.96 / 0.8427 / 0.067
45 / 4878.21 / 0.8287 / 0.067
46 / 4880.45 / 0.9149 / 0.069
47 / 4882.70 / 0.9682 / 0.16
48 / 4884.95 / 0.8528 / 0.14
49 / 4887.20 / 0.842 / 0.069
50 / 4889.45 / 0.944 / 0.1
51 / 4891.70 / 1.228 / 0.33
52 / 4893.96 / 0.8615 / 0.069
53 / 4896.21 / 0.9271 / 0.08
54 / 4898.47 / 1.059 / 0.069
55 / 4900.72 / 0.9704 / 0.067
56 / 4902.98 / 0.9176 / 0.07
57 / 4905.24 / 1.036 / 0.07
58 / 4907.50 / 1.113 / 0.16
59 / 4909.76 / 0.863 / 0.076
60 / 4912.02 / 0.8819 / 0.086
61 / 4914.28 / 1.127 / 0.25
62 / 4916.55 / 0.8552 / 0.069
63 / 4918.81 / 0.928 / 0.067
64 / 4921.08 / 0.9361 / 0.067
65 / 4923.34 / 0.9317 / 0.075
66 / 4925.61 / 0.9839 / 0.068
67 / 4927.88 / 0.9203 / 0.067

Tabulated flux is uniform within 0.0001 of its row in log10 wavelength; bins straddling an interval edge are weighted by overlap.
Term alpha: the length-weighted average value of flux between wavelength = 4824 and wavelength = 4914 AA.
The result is 0.943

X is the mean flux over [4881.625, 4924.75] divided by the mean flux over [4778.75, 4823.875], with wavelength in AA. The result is 0.96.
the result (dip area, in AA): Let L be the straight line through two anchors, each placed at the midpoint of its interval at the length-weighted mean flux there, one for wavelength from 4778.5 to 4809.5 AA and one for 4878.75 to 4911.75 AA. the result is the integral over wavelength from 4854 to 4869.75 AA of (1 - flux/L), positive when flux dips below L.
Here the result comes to 2.7 AA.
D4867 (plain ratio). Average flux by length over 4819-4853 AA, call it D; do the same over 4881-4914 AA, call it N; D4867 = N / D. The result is 1.0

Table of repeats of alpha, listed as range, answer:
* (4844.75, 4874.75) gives 0.91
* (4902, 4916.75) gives 0.978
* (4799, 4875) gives 0.946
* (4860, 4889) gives 0.897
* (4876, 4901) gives 0.94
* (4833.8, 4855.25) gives 0.973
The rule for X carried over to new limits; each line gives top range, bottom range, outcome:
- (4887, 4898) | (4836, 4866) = 1.06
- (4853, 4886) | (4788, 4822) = 0.87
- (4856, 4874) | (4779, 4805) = 0.85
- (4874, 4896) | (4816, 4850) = 0.96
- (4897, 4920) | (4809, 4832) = 1.03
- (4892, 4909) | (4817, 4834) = 1.10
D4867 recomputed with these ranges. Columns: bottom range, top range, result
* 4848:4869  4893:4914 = 1.14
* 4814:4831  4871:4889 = 1.01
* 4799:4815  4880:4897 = 0.93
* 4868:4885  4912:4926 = 1.02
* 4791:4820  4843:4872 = 0.90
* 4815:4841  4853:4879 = 0.94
